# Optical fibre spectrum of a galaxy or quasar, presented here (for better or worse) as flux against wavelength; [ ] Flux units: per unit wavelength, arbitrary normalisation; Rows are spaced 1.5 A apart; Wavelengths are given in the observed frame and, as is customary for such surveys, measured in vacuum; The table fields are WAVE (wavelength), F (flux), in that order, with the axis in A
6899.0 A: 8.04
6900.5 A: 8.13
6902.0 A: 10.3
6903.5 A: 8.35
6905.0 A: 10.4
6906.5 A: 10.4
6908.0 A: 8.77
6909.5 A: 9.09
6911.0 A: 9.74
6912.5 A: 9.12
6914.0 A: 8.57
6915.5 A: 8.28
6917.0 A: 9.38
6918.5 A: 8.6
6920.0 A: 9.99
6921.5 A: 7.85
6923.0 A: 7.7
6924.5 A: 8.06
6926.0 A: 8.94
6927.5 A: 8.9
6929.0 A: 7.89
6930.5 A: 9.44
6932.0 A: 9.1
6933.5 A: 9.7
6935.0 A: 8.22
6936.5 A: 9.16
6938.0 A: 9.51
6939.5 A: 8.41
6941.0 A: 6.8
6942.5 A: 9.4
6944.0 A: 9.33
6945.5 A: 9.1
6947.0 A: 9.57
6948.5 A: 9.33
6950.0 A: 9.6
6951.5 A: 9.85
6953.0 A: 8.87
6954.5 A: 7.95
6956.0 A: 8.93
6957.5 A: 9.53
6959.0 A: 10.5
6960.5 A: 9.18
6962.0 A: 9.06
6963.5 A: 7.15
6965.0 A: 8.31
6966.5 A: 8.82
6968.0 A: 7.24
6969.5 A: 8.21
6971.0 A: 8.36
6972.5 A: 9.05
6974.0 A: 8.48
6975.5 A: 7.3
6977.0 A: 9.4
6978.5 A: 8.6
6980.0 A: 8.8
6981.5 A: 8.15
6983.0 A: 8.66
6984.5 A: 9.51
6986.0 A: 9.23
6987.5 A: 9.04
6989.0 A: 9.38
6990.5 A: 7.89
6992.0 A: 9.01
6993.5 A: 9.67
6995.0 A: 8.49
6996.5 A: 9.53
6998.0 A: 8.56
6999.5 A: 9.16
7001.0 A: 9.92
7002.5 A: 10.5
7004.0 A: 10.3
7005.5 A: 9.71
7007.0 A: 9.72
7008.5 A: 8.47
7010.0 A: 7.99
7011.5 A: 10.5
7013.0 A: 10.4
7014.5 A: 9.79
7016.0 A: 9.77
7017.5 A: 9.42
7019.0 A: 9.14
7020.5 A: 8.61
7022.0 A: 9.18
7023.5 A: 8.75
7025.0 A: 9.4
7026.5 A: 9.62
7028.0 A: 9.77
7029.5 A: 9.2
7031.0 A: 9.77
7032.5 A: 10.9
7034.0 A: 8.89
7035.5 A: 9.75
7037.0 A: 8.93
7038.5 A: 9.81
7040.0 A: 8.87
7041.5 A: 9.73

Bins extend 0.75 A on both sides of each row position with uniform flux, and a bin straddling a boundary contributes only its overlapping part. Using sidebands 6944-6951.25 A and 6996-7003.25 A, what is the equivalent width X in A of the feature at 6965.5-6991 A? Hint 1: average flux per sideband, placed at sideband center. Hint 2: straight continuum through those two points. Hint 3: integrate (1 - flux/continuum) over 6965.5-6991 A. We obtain 2.4 A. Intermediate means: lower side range 9.42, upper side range 9.53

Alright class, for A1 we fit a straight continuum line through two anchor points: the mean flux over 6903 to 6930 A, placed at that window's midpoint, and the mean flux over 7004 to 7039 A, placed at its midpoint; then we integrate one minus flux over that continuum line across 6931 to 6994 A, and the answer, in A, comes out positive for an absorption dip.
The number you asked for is 2.1 A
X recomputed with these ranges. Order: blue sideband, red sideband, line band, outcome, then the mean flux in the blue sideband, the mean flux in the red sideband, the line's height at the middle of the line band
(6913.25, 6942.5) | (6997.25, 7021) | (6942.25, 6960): -0.8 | 8.68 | 9.51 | 8.91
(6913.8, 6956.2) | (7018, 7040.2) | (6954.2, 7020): 0.9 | 8.84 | 9.39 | 9.14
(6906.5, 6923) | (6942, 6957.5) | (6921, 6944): 1.1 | 8.95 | 9.21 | 9.08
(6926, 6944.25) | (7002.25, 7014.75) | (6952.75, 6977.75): 1.5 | 8.81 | 9.67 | 9.17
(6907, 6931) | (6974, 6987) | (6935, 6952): -0.6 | 8.78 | 8.7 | 8.75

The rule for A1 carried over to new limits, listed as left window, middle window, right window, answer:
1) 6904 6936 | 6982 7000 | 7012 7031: 0.6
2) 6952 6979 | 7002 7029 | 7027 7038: -0.4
